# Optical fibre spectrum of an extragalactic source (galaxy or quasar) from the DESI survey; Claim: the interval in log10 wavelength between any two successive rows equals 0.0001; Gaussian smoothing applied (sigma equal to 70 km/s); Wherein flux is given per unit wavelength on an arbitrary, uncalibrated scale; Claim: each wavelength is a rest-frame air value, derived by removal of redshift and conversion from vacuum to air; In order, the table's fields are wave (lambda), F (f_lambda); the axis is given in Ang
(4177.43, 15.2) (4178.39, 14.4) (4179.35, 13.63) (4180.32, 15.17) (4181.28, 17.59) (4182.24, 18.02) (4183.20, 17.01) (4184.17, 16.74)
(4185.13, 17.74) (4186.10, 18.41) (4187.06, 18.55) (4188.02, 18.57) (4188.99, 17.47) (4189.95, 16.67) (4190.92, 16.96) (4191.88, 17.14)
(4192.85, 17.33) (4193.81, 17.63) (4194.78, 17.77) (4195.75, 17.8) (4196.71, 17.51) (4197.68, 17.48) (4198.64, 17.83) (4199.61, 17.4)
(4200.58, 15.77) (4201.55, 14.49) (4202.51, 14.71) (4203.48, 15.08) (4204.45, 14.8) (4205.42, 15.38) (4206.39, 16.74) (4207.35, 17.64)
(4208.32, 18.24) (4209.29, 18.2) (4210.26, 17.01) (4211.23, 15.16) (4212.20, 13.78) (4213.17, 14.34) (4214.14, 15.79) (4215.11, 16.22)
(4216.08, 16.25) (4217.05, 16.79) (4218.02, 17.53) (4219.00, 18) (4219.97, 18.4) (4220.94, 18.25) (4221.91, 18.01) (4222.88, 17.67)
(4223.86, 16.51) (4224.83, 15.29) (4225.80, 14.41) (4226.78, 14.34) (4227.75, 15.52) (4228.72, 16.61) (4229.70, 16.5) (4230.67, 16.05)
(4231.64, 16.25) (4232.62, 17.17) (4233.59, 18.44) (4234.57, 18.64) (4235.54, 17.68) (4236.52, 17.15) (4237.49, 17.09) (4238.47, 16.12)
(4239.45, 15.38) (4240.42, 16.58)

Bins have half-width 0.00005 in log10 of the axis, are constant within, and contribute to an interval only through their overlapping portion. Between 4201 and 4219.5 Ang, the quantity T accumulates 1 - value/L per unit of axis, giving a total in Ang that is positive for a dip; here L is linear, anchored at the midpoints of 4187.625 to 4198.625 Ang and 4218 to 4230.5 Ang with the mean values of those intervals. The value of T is 1.0 Ang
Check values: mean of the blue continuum 17.5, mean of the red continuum 16.6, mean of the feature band 16.1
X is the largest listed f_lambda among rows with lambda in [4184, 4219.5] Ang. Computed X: 18.57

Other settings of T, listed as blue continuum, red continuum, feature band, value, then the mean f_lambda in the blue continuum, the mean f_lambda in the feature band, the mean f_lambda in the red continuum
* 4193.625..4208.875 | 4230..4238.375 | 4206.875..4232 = 0.7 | 16.6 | 16.5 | 17.2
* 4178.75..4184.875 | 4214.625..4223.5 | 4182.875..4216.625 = 0.3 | 16.4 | 16.7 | 17.4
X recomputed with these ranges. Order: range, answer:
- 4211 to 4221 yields 18.4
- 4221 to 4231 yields 18.01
